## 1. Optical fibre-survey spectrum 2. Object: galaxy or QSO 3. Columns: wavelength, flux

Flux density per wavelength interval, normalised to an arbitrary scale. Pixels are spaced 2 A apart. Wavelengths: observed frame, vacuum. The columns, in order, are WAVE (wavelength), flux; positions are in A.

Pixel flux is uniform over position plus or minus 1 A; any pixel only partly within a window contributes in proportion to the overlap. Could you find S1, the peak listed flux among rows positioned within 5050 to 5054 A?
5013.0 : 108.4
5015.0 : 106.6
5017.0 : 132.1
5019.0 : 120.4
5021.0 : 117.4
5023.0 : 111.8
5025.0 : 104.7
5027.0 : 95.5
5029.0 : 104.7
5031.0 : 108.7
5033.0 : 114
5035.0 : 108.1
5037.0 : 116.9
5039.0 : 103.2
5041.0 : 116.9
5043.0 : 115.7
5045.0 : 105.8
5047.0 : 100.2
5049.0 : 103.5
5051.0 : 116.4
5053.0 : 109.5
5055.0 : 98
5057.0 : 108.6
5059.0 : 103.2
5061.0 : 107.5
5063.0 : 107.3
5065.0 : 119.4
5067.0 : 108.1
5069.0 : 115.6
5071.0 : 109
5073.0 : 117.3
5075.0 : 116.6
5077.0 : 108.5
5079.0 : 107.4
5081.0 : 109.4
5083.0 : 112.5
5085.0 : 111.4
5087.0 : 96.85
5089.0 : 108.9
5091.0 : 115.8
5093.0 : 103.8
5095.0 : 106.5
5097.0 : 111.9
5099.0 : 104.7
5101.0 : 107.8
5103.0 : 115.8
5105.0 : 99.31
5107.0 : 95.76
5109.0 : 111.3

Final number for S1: 116.4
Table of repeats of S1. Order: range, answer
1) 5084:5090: 111.4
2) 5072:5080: 117.3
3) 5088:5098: 115.8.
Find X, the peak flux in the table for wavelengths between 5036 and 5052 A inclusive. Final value 116.9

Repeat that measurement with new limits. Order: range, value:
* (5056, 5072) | 119.4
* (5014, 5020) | 132.1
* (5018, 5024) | 120.4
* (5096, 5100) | 111.9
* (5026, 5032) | 108.7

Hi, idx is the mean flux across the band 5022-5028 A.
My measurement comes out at 104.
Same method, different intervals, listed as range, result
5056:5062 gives 106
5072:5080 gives 112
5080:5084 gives 111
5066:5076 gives 113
